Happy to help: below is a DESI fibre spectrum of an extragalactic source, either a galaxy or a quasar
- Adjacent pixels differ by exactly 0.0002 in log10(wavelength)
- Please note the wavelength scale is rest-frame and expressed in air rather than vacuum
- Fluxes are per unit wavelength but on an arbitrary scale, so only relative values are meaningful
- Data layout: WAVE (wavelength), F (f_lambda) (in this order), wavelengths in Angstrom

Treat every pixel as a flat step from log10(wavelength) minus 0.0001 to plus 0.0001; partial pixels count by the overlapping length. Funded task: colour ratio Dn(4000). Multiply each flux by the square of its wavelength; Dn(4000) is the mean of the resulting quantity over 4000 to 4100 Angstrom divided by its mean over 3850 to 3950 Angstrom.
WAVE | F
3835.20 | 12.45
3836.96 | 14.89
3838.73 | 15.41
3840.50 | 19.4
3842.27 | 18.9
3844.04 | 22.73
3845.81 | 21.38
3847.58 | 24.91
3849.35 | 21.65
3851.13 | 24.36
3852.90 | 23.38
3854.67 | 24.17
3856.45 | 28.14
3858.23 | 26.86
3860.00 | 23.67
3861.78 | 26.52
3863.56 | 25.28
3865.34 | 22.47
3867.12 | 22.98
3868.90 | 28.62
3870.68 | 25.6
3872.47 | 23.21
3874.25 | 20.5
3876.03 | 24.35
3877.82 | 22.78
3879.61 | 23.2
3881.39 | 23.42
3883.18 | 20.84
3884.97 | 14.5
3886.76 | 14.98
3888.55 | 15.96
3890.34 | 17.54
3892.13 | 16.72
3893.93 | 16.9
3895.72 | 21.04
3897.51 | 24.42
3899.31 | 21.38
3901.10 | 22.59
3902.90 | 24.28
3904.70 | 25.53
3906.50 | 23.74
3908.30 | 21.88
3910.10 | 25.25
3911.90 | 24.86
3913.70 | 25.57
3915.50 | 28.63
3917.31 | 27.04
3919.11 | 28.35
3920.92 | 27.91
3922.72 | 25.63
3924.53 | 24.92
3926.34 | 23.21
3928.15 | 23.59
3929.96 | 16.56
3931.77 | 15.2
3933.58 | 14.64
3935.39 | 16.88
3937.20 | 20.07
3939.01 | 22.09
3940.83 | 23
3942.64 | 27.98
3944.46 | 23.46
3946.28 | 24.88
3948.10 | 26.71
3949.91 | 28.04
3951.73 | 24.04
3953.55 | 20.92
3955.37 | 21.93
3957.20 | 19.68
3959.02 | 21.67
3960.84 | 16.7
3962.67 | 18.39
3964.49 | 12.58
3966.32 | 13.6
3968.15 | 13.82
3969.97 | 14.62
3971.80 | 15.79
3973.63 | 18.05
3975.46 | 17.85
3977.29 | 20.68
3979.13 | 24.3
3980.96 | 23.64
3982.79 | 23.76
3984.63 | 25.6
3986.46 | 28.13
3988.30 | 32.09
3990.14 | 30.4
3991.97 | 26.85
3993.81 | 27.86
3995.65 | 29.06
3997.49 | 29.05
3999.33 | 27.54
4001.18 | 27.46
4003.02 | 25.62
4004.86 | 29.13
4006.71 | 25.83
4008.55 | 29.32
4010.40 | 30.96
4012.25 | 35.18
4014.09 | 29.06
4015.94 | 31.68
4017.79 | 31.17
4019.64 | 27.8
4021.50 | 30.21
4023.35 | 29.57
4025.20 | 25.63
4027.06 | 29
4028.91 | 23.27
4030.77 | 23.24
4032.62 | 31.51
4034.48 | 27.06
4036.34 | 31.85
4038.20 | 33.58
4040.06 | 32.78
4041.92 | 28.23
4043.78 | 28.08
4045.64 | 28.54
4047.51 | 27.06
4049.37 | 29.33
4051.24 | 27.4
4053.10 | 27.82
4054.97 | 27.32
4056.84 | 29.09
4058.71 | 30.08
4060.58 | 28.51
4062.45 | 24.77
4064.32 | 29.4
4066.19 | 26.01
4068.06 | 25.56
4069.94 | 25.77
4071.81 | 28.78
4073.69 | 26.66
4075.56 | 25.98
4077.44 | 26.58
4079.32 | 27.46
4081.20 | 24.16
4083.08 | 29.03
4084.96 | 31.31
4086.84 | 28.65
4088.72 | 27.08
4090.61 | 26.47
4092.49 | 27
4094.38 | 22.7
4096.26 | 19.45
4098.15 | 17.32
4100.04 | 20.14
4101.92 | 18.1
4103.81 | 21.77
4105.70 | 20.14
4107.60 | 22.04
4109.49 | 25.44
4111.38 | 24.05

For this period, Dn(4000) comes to 1.30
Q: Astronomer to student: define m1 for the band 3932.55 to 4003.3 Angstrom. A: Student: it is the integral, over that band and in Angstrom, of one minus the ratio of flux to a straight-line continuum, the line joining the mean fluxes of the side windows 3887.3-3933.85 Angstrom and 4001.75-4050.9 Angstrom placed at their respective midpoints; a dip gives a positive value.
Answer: 8.9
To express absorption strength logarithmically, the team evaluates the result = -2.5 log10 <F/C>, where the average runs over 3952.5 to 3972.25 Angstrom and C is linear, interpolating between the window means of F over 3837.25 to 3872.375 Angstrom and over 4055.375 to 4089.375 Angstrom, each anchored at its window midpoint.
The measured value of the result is 0.41 mag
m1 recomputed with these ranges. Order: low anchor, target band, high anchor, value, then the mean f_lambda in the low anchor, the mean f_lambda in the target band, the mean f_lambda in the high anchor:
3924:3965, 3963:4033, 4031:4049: 1.7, 21.2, 25.5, 29.6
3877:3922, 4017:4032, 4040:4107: -1.5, 22.4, 27.5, 26.1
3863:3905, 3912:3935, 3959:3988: -3.0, 21.5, 23.3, 19.5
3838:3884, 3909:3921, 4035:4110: -1.3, 23.3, 26.6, 26.4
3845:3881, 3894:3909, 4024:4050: 1.4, 24.2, 22.8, 28.5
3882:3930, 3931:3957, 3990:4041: 2.8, 22.5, 22.1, 29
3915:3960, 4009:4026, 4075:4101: -4.2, 23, 30.1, 25.2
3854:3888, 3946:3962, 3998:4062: 2.2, 23.2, 22.6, 28.8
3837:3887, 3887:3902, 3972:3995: 2.5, 22.6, 19.4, 24.7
